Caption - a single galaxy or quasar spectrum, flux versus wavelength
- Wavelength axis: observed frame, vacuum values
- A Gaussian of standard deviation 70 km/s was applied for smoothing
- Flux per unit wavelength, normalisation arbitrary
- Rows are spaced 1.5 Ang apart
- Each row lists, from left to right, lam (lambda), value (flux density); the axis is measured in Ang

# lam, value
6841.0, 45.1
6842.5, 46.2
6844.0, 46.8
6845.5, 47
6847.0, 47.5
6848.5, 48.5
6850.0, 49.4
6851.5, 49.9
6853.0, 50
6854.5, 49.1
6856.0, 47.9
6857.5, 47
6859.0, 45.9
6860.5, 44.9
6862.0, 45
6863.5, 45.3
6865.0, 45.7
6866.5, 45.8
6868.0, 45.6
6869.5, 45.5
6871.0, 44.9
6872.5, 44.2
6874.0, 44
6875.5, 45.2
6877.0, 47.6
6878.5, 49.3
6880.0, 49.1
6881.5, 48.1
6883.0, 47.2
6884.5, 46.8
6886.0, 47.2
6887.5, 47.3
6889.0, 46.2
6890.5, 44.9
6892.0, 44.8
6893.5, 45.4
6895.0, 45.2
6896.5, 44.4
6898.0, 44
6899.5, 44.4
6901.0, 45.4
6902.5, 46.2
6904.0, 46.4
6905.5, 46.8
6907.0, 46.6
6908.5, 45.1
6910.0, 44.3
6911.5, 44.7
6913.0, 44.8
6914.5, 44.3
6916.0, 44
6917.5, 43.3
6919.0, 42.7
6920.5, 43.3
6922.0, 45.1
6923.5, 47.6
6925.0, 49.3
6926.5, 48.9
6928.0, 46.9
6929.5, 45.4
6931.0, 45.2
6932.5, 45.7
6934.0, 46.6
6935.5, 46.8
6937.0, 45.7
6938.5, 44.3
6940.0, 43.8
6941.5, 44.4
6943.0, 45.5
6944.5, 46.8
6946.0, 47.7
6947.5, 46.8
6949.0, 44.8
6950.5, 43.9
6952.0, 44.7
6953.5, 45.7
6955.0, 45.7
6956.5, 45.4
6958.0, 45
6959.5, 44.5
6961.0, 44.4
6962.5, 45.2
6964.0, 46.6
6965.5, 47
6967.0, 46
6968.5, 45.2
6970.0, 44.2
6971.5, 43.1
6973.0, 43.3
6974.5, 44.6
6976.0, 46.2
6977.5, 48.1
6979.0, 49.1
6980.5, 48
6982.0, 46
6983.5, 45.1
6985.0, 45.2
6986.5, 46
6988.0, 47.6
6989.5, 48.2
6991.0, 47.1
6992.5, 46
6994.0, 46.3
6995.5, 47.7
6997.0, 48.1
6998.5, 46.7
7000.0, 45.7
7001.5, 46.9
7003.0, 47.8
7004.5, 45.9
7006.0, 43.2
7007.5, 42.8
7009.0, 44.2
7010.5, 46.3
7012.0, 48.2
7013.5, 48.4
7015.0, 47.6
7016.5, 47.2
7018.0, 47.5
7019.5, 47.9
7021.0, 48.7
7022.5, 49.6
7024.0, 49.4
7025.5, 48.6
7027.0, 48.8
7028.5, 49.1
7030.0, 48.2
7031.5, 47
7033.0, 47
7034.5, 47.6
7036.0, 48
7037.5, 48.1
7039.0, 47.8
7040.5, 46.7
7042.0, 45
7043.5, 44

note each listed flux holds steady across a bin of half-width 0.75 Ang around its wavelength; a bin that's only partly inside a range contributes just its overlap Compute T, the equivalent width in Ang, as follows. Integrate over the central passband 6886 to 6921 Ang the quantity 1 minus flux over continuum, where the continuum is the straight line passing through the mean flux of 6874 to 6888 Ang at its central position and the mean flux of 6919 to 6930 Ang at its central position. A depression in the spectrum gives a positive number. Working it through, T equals 1.4 Ang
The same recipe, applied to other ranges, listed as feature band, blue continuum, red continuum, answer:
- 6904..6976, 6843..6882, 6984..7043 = 2.5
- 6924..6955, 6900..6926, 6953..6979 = -0.4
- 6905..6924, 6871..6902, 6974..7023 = 0.6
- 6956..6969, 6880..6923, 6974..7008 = 0.2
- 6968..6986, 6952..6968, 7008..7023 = 0.2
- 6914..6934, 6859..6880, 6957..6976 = -0.1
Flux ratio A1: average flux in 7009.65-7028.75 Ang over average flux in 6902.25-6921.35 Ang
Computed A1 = 1.08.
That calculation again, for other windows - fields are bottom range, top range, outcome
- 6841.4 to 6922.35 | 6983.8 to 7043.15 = 1.02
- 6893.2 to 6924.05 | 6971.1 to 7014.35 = 1.03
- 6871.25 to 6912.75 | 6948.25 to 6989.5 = 0.99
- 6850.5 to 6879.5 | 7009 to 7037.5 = 1.03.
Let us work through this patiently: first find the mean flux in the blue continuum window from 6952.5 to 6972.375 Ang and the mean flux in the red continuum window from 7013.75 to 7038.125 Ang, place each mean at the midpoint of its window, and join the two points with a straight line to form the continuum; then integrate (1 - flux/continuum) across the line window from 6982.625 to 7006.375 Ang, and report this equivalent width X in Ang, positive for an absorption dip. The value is 0.1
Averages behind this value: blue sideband 45.2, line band 46.5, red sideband 48.1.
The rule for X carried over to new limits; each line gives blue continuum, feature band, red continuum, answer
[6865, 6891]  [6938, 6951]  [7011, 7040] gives 0.5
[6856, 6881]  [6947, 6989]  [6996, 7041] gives 1.1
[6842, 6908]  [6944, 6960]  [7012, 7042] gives 0.6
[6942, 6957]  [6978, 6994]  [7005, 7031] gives -0.1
